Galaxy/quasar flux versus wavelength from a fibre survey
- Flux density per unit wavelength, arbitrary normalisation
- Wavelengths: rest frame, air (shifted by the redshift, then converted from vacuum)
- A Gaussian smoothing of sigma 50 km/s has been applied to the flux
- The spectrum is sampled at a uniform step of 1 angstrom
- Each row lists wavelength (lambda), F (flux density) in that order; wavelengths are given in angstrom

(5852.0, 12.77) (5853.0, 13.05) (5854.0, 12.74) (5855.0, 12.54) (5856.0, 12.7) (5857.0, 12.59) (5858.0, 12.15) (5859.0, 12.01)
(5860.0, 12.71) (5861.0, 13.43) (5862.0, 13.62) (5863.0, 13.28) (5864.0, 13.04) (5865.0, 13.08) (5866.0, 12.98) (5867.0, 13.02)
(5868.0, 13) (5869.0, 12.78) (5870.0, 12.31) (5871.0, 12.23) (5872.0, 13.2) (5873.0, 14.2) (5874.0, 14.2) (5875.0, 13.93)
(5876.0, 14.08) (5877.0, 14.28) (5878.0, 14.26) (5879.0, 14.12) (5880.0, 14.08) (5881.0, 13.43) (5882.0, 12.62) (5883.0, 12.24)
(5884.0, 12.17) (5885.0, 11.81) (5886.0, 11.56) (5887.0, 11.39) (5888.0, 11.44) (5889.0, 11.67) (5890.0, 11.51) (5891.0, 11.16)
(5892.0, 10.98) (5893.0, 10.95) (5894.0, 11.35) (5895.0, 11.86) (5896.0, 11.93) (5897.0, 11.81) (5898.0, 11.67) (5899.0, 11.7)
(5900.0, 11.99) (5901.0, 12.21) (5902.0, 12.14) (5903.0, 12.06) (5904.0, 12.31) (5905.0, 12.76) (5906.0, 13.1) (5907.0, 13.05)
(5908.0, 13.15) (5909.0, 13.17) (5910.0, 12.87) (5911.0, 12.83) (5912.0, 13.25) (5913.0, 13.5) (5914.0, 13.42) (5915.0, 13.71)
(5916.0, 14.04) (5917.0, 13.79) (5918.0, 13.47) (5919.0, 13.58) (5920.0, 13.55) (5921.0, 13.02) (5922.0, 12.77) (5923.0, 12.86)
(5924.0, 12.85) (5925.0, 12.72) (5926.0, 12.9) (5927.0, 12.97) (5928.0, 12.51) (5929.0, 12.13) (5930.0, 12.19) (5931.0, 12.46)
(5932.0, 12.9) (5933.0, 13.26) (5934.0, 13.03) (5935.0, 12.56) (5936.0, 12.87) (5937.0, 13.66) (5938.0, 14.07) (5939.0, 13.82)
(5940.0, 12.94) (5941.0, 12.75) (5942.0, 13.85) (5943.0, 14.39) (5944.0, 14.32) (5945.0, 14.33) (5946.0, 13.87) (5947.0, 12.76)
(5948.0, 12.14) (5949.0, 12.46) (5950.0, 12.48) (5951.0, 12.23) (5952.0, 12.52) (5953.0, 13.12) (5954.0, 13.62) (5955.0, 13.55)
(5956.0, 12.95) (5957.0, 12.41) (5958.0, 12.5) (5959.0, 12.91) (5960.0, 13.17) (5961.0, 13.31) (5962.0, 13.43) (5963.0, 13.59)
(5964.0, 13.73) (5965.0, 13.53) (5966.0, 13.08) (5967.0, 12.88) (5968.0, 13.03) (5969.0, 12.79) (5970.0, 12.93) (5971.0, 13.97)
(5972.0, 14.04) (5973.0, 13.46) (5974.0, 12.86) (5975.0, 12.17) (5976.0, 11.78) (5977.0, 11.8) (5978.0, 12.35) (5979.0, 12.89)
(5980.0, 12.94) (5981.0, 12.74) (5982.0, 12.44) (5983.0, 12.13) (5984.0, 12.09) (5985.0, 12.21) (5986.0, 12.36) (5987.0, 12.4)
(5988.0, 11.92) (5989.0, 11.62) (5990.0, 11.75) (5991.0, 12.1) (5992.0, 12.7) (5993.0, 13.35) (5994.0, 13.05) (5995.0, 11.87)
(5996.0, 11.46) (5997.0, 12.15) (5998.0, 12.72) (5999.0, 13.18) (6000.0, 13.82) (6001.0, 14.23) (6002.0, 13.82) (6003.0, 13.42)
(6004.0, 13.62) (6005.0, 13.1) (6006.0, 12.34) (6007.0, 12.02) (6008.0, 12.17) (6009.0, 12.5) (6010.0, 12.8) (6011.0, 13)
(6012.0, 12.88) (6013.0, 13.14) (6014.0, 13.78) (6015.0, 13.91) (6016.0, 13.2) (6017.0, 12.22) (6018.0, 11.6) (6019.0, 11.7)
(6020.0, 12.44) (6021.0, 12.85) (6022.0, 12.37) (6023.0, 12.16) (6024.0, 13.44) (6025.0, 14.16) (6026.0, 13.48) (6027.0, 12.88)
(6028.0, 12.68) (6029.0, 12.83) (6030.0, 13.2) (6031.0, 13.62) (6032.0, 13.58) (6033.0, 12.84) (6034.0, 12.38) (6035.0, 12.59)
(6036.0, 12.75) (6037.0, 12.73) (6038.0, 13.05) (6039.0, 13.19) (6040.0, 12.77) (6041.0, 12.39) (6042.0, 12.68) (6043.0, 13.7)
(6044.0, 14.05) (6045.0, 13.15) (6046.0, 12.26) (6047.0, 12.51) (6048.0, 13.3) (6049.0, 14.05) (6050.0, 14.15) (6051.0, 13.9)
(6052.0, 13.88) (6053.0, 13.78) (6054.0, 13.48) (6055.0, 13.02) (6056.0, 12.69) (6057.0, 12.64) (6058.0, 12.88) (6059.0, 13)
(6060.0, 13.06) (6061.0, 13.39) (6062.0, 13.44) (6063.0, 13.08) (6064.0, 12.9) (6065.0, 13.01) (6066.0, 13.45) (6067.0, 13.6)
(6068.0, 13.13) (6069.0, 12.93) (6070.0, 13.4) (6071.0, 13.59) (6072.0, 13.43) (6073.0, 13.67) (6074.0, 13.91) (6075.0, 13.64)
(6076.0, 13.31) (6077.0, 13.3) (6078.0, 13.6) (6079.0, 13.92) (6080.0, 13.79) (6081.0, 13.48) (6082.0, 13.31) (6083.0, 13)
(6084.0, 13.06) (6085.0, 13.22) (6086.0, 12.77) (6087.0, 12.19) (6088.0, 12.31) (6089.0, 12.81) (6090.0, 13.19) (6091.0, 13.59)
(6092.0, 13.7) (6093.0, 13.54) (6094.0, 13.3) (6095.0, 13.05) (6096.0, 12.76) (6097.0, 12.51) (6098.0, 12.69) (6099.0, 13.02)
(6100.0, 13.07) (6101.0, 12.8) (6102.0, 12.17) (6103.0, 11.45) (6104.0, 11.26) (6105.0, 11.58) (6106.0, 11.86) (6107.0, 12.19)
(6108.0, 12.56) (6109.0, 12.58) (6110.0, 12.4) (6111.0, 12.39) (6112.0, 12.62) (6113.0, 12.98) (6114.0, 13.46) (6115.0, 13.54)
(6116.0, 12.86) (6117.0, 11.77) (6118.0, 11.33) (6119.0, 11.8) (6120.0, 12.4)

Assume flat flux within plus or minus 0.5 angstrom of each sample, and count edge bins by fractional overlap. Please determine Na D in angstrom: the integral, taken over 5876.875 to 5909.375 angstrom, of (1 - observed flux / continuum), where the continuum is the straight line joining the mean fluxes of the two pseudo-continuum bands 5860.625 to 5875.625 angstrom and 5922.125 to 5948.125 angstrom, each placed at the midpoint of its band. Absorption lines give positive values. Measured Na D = 2.3 angstrom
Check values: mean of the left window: 13.2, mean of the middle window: 12.3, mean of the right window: 13.1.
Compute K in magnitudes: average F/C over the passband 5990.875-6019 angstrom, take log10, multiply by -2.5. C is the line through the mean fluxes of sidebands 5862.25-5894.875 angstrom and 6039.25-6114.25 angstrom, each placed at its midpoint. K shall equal 0.01 mag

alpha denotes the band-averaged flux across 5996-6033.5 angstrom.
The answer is 12.9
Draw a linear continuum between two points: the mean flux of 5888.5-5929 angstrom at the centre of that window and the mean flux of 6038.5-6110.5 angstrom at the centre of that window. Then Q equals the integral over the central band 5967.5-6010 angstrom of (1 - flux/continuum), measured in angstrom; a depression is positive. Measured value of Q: 0.44 angstrom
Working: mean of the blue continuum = 12.6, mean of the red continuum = 13.1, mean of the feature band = 12.7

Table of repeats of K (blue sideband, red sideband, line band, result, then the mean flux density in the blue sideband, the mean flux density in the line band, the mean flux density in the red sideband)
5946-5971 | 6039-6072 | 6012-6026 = 0.02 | 13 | 12.9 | 13.2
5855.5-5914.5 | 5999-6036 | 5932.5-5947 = -0.06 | 12.6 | 13.5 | 13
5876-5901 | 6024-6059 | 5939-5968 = -0.05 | 12.2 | 13.2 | 13.2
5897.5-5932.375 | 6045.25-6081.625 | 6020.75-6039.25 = 0.02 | 12.8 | 13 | 13.3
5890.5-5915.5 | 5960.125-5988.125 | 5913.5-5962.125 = -0.05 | 12.4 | 13.1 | 12.8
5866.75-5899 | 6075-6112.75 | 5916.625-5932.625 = -0.03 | 12.5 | 12.9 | 12.8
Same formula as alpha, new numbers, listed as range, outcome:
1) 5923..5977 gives 13.1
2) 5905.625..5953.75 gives 13.1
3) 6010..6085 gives 13.2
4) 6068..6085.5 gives 13.4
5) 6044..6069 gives 13.2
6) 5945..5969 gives 13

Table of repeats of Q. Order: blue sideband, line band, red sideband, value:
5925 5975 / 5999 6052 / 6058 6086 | 0.9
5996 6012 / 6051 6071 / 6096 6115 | -0.9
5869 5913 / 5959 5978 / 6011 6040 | -0.5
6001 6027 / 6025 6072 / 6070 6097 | -0.3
